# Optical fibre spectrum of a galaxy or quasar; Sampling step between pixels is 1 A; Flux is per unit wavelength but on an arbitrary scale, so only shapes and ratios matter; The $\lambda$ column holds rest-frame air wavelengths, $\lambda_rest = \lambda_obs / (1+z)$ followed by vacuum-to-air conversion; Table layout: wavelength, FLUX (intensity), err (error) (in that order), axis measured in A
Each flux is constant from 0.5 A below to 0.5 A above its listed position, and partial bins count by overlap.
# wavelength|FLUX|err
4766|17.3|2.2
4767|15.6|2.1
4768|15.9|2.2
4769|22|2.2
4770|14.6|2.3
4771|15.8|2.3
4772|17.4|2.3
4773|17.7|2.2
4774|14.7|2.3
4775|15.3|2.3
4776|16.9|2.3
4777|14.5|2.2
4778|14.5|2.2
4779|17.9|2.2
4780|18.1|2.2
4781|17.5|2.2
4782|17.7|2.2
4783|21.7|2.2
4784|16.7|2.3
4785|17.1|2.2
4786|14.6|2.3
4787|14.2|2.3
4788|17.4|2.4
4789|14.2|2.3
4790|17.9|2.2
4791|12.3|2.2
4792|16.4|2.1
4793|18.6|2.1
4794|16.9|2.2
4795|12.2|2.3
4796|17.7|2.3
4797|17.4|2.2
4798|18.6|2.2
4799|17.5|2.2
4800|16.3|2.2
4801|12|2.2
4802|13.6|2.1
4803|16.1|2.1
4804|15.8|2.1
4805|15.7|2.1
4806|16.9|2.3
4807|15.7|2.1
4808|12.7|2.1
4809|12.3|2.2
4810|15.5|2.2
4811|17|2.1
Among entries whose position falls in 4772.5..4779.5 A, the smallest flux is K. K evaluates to 14.5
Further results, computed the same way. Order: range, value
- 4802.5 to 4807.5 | 15.7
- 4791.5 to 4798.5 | 12.2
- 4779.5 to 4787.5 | 14.2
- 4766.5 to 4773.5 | 14.6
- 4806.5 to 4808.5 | 12.7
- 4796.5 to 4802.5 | 12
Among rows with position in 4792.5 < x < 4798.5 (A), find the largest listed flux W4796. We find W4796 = 18.6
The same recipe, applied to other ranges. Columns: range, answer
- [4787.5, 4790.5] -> 17.9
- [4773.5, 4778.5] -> 16.9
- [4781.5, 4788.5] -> 21.7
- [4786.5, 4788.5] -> 17.4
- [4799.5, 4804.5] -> 16.3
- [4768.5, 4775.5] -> 22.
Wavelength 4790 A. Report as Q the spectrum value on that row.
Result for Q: 17.9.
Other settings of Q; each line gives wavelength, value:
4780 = 18.1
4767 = 15.6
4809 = 12.3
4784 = 16.7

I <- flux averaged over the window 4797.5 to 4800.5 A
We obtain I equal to 17.5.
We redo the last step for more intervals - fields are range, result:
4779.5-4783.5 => 18.8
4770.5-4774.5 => 16.4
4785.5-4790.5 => 15.7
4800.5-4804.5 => 14.4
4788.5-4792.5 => 15.2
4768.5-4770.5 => 18.3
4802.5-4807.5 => 16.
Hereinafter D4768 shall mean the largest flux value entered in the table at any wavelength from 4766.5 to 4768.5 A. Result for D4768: 15.9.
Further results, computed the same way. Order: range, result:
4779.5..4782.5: 18.1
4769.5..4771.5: 15.8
